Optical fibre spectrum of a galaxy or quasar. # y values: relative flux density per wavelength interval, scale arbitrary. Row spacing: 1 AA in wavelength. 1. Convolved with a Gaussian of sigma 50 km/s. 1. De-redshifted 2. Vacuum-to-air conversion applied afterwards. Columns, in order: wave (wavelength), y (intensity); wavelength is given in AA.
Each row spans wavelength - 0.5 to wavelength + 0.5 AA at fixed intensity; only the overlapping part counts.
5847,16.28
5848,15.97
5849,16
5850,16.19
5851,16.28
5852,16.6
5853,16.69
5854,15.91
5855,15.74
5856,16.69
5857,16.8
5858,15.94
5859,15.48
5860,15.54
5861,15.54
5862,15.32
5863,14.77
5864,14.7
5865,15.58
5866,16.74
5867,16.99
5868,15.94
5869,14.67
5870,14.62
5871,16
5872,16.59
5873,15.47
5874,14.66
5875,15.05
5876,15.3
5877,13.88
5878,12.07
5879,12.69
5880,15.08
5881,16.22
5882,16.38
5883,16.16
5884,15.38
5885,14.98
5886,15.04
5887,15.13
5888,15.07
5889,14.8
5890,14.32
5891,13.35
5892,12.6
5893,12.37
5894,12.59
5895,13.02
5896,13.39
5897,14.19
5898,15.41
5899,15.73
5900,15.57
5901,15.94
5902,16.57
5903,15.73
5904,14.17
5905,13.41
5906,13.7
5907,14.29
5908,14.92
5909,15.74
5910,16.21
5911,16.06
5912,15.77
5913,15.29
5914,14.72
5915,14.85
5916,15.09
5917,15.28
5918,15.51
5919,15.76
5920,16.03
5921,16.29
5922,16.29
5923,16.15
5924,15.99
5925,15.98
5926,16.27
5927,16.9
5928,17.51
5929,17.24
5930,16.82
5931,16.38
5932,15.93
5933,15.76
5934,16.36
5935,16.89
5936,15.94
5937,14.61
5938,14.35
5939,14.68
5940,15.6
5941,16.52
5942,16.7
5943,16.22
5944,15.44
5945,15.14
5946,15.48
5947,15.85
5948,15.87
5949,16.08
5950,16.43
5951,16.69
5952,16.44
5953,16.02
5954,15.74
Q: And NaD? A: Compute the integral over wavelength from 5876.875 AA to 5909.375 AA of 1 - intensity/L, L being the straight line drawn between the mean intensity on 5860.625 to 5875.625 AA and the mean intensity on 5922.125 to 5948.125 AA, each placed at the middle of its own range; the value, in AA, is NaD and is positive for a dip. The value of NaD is 2.4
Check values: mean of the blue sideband 15.5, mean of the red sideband 16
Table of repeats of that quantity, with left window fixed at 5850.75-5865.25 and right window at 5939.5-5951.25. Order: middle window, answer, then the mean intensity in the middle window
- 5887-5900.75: 1.5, 14.1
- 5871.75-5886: 0.8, 15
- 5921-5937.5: -0.4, 16.3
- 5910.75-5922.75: 0.3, 15.6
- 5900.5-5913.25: 0.6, 15.2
